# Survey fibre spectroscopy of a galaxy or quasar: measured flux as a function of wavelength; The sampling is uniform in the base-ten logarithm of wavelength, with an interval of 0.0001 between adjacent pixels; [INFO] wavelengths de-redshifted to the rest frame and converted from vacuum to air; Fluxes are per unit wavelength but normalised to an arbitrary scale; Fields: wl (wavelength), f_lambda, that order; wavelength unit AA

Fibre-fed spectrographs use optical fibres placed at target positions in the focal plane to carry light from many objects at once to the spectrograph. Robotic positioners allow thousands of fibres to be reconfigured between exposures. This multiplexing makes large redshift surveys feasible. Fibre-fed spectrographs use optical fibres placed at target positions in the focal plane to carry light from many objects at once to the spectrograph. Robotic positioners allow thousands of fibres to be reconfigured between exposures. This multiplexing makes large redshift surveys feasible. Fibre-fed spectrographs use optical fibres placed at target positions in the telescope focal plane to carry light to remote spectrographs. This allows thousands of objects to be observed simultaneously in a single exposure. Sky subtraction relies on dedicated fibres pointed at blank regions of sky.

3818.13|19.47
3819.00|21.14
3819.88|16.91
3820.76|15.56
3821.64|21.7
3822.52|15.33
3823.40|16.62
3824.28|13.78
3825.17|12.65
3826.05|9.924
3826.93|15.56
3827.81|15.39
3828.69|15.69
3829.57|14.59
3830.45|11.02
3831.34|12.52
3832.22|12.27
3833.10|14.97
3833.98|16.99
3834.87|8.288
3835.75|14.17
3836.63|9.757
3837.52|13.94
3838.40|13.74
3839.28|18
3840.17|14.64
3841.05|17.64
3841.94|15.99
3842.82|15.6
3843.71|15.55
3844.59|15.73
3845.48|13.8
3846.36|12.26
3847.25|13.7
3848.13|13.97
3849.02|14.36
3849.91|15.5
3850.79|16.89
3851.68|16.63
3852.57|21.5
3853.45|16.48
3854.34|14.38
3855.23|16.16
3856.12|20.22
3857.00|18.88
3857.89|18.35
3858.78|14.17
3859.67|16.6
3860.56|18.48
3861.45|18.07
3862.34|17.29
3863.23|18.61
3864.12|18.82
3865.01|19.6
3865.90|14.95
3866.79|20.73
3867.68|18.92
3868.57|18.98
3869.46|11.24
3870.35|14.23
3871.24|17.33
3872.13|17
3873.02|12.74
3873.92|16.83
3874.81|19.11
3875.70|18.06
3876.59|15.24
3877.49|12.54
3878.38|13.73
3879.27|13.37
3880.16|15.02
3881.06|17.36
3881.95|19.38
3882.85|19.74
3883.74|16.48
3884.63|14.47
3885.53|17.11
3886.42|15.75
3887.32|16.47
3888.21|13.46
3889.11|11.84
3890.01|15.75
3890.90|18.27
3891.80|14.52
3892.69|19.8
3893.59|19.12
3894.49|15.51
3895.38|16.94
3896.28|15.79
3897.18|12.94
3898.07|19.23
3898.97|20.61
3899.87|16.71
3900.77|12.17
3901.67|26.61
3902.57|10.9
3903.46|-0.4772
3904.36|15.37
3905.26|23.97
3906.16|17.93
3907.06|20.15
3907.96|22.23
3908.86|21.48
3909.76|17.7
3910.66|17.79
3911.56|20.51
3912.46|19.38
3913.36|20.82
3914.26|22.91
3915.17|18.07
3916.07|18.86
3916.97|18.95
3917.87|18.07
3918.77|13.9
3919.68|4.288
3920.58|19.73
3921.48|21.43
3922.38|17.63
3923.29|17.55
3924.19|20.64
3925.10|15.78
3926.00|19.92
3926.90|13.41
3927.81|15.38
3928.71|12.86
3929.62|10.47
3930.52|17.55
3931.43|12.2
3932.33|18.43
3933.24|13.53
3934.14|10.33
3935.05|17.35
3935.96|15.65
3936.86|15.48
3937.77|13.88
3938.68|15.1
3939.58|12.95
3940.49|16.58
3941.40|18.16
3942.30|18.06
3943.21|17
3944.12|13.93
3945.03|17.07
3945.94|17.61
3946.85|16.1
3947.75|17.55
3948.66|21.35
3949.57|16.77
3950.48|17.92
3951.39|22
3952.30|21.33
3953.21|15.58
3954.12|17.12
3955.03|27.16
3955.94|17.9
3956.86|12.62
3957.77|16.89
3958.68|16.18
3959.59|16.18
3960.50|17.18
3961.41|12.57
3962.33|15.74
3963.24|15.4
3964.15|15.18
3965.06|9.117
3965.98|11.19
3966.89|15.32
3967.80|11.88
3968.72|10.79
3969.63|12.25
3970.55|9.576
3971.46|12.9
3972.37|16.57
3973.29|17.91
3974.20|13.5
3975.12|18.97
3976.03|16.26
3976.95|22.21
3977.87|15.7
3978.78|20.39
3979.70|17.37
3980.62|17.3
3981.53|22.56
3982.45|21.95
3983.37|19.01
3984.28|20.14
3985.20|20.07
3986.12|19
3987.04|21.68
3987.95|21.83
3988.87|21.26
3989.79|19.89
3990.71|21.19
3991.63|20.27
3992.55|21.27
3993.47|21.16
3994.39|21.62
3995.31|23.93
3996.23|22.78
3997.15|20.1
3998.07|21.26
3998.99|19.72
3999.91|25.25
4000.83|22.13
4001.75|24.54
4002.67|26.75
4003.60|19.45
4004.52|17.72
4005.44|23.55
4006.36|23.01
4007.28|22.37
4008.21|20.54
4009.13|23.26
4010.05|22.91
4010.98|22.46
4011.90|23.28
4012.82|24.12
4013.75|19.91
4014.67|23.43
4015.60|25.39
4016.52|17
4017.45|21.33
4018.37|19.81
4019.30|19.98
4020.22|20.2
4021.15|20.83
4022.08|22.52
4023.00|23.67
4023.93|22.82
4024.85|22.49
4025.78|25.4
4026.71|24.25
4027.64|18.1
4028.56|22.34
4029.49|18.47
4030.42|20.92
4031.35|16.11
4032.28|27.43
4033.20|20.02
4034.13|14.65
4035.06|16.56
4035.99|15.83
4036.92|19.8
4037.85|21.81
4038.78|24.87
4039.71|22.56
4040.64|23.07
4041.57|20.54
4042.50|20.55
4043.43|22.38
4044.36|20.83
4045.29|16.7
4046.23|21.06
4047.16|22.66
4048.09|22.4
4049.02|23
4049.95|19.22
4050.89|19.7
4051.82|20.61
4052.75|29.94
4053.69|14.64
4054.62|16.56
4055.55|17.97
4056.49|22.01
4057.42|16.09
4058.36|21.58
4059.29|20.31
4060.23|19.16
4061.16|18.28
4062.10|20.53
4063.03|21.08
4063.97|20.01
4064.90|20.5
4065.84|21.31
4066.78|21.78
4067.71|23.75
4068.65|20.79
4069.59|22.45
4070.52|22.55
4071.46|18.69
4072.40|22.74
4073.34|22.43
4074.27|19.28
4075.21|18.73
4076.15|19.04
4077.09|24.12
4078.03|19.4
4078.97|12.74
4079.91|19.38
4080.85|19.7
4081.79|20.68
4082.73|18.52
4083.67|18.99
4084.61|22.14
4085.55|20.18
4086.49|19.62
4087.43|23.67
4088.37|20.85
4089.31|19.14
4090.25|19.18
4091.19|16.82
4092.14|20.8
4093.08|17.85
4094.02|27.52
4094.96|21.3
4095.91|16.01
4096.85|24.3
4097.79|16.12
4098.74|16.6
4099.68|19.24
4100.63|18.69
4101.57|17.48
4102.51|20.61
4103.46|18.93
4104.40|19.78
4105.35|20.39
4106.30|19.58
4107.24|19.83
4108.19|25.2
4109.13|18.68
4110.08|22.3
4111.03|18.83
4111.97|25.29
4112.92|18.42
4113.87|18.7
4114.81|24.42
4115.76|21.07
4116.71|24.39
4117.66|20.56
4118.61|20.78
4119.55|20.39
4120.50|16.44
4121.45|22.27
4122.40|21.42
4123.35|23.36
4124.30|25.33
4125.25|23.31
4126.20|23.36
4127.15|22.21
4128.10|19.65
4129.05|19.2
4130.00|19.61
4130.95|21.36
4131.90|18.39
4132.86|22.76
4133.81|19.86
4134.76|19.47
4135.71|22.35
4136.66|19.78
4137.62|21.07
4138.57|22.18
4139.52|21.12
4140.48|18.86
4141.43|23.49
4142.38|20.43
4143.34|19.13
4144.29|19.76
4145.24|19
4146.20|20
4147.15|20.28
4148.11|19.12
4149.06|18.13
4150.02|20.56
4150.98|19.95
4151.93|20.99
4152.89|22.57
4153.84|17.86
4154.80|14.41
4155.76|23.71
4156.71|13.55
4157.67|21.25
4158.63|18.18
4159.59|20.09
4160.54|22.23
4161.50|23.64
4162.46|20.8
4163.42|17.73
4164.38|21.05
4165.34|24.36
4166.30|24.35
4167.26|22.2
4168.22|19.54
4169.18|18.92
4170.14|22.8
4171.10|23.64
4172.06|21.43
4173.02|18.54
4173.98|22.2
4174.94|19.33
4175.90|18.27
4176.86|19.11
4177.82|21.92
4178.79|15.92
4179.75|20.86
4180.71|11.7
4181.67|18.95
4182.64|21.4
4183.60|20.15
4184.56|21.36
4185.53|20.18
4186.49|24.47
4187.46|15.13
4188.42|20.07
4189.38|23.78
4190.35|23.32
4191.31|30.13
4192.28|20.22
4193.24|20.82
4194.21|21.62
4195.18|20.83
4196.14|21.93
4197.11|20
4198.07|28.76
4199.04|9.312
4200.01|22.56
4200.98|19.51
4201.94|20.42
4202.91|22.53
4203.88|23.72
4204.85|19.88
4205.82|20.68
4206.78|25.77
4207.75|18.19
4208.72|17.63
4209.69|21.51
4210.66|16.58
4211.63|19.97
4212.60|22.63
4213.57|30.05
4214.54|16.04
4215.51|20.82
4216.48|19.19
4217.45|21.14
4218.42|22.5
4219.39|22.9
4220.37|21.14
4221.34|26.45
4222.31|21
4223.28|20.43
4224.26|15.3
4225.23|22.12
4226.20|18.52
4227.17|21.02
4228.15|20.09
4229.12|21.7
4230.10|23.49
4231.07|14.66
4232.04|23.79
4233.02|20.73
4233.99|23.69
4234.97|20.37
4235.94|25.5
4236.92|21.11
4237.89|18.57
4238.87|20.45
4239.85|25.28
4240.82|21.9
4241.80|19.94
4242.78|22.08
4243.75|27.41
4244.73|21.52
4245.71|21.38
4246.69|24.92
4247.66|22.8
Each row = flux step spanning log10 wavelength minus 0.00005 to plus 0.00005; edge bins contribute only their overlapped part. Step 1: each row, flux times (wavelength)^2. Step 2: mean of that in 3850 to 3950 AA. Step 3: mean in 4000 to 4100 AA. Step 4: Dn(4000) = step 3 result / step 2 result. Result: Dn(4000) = 1.34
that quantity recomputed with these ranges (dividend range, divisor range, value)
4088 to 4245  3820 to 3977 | 1.47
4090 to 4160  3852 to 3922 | 1.35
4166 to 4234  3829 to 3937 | 1.50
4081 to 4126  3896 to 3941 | 1.36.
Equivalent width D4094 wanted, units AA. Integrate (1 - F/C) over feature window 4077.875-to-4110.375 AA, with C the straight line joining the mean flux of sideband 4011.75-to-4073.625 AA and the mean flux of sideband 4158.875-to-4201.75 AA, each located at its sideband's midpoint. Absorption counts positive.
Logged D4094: 1.7 AA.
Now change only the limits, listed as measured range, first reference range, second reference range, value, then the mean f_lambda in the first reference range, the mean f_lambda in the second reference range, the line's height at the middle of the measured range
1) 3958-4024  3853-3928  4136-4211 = -4.03 AA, 17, 20.5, 18.2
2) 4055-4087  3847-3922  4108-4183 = -1.11 AA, 16.9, 20.6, 19.5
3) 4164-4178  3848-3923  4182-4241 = -0.32 AA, 16.9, 21.2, 20.7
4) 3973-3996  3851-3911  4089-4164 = -1.98 AA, 16.8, 20.4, 18.3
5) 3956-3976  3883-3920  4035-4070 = 4.56 AA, 17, 20.6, 18.5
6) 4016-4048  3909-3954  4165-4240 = -4.25 AA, 16.9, 21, 18.4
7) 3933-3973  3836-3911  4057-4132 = 4.77 AA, 16.4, 20.5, 17.9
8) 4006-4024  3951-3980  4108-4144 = -4.48 AA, 15.9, 21.2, 17.6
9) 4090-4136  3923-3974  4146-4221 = -3.46 AA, 15.8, 20.6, 19.2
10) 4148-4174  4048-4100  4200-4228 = 0.27 AA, 20.2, 21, 20.7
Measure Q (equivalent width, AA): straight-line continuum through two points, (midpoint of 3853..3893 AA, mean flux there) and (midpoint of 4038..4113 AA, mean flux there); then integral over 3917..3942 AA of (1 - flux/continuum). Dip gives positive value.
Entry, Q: 2.9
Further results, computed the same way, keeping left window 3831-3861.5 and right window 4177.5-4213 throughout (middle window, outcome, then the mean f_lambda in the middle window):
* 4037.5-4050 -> -2.2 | 21.6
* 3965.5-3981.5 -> 1.7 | 15.5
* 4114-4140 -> -2.2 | 21.3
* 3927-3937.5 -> 1.4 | 14.4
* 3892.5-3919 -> -2.4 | 17.8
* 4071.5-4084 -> -0.5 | 19.6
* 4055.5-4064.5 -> -0.6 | 19.8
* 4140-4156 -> 0.1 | 19.8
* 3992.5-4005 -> -3.0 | 22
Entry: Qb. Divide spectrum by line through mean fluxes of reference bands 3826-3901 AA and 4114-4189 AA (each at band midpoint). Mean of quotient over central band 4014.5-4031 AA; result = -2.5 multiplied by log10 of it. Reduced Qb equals -0.17 mag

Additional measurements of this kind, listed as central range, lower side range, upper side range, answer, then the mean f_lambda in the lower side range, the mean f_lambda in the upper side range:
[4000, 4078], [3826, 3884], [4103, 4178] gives -0.12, 15.8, 20.7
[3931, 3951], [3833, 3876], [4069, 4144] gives 0.10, 16.1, 20.5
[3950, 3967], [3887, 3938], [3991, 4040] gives 0.14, 16.6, 21.5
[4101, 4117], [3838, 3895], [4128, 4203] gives -0.06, 16.4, 20.5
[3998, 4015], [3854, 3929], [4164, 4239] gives -0.21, 17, 20.9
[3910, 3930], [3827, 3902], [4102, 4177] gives -0.02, 16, 20.7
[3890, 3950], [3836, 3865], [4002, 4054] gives 0.09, 16.2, 21.4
